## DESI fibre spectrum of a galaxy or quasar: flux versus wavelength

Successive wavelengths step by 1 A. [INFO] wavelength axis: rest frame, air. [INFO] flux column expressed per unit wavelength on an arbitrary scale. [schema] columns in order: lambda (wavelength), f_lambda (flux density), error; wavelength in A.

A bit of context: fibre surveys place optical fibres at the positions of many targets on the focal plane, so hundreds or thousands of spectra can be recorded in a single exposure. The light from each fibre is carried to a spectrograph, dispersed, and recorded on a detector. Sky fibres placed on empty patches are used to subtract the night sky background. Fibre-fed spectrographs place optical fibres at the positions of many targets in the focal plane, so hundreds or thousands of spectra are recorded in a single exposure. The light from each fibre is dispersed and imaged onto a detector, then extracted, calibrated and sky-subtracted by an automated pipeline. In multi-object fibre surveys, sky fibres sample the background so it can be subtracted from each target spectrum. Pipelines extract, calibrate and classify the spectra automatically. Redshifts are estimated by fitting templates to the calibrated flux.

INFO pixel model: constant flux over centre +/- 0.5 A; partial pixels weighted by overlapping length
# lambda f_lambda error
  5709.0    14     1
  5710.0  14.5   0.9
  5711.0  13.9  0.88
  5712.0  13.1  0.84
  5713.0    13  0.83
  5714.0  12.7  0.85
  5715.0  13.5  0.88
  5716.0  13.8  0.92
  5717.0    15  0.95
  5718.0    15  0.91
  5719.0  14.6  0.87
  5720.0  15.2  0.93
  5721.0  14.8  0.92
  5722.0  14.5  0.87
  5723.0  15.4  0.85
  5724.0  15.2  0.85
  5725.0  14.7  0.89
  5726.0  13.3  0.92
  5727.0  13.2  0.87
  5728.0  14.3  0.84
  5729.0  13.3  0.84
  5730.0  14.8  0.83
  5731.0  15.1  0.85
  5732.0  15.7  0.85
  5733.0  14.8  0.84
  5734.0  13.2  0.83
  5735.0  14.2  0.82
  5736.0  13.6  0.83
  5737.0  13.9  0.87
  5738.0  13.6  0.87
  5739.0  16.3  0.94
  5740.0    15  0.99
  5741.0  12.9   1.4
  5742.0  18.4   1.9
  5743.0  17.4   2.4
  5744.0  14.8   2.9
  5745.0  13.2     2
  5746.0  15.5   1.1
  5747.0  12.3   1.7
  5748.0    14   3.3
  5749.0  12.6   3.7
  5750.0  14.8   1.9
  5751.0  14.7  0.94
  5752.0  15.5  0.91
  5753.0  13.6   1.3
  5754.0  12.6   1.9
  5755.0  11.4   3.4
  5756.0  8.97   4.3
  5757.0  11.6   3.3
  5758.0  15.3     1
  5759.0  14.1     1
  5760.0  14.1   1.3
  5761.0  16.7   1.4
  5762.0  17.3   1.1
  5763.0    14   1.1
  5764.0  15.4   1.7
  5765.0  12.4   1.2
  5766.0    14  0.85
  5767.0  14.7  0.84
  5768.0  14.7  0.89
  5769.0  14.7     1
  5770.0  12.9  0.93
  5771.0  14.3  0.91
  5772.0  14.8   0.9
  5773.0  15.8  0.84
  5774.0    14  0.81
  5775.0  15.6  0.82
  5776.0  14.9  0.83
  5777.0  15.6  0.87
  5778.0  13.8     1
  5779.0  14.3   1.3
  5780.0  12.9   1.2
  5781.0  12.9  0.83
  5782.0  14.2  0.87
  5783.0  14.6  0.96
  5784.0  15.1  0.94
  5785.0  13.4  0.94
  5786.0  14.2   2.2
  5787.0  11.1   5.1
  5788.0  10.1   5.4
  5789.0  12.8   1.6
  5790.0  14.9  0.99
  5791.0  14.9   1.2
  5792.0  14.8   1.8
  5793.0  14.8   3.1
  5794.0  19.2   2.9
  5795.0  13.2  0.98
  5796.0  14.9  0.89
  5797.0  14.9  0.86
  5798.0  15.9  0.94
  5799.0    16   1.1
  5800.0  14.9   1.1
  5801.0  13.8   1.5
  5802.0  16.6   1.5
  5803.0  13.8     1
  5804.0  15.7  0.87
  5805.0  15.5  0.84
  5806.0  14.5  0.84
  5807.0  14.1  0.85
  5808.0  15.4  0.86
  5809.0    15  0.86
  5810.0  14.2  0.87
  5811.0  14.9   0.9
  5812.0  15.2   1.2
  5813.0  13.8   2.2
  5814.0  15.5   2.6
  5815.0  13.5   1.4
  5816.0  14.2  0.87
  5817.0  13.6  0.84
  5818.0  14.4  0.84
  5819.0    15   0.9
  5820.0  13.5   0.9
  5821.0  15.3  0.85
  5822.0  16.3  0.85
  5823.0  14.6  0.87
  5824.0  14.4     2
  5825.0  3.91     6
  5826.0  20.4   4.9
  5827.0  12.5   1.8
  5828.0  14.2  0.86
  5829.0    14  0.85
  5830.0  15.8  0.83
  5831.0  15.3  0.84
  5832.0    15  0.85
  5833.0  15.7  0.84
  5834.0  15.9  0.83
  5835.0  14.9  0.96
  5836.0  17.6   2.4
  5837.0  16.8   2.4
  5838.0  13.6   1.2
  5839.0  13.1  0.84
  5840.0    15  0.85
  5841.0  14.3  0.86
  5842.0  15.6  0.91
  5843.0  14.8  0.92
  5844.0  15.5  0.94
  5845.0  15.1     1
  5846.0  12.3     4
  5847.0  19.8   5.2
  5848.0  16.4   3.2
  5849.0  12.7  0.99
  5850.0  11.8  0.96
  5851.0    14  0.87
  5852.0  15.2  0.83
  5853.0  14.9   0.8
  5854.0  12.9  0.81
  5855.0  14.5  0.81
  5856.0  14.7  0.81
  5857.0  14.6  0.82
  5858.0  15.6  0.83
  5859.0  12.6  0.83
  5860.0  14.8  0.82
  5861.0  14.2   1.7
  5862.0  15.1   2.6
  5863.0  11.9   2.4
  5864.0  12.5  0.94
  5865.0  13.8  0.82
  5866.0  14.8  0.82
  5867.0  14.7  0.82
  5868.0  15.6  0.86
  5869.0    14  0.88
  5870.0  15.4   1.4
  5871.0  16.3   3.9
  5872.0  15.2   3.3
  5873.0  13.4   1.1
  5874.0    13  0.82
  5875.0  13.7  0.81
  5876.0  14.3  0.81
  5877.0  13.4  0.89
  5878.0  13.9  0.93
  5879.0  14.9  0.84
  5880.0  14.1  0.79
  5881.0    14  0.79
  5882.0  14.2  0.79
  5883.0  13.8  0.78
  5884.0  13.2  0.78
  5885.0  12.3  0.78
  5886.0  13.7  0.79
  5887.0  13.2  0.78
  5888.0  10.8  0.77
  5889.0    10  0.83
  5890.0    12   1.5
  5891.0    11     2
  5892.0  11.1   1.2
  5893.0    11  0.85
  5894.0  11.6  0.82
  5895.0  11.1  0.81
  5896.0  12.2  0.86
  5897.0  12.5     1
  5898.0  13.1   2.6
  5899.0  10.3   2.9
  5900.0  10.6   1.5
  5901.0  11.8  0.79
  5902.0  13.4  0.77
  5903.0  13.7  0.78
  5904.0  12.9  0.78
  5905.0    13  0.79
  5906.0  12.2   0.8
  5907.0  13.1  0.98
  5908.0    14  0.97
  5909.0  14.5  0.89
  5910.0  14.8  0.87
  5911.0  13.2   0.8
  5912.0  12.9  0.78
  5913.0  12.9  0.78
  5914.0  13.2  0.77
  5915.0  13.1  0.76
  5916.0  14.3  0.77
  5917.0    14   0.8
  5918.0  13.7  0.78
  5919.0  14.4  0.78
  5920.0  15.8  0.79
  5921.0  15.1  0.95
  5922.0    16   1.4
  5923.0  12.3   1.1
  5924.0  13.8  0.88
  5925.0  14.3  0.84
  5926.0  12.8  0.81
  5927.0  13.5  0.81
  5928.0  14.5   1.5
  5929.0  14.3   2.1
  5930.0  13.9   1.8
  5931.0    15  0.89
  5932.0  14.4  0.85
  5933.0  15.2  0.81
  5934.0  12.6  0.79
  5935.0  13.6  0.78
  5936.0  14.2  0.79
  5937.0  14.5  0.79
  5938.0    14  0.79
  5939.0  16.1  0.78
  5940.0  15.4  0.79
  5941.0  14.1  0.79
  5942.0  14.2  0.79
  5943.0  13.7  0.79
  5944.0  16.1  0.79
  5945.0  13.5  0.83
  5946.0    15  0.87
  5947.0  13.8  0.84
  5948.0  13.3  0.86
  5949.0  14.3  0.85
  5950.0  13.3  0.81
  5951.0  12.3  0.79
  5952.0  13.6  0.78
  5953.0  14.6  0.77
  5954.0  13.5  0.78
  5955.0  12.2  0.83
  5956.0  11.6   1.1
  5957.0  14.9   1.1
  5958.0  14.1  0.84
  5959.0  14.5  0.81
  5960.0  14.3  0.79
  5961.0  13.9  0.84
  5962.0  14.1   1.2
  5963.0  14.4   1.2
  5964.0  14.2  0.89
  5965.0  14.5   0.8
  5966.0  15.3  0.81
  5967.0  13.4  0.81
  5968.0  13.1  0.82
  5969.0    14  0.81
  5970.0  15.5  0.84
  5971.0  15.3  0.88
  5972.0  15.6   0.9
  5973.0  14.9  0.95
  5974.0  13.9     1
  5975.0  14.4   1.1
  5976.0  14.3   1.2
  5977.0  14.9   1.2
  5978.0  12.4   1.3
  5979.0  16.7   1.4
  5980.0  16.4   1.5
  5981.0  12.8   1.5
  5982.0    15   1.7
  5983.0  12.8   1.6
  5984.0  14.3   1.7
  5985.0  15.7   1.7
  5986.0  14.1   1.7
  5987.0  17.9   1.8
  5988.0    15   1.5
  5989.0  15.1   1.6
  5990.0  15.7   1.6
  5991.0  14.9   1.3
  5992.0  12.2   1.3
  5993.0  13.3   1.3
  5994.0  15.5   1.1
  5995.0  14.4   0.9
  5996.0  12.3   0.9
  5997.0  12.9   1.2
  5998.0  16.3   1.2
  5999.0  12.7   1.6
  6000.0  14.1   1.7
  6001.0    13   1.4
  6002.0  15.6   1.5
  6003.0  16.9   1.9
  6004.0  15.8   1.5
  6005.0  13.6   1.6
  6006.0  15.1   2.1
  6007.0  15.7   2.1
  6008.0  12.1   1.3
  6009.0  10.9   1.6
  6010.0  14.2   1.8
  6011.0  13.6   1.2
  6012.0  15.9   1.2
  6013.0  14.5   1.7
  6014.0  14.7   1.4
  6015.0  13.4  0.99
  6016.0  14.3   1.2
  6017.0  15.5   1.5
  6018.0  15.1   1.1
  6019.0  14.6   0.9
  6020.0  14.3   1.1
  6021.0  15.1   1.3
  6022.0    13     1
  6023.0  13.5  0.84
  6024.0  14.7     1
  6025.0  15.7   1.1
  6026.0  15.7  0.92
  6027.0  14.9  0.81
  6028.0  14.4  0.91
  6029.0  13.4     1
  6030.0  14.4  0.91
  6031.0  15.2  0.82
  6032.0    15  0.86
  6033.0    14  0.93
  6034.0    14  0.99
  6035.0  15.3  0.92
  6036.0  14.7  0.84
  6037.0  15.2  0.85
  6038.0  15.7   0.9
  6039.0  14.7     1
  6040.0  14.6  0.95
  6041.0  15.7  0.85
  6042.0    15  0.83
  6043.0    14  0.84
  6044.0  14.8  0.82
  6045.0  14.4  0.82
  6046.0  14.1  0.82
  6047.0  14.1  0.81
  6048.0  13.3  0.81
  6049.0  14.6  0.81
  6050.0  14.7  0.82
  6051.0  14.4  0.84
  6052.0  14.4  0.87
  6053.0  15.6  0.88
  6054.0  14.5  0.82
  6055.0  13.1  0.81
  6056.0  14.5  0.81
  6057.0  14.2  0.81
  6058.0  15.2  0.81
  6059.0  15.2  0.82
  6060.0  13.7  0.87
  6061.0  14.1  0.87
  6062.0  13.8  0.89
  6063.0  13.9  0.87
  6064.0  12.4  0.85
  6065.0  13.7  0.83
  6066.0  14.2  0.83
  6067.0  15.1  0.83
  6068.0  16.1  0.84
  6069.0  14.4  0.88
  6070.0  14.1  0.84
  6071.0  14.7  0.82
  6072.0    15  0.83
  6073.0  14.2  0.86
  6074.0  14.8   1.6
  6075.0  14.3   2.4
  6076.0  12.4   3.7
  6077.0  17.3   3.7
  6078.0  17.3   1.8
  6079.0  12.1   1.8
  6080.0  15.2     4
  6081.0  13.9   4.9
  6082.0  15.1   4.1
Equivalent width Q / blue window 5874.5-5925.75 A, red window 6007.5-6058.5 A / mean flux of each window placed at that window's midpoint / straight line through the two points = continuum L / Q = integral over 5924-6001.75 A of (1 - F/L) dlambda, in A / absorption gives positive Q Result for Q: -2.8 A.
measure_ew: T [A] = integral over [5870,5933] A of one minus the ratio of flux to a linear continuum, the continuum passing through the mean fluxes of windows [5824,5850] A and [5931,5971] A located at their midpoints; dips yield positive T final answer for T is 4.6 A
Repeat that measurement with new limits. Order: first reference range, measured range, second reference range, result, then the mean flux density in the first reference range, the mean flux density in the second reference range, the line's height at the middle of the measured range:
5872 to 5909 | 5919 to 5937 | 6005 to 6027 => -1.3 A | 12.7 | 14.4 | 13.2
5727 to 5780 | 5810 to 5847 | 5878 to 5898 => -3.8 A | 14.3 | 12.5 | 13.3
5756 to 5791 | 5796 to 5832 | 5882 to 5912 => -2.8 A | 14.1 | 12.5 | 13.6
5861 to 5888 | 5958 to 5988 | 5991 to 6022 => -0.8 A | 14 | 14.2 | 14.2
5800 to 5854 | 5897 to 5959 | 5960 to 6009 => 3.4 A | 14.7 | 14.5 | 14.5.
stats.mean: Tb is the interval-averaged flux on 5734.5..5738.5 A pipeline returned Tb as 13.8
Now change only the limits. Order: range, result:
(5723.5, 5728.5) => 14.1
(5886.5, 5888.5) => 12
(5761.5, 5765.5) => 14.8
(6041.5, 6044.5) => 14.6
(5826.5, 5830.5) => 14.1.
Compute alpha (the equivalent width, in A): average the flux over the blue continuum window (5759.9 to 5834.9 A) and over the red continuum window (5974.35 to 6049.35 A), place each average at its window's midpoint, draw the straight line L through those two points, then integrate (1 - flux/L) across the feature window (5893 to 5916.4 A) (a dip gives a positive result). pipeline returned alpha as 2.8 A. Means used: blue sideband 14.5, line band 12.8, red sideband 14.5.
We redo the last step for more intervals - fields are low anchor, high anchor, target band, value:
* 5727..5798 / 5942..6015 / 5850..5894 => 2.0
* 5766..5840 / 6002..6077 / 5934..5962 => 1.0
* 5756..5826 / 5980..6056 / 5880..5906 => 3.8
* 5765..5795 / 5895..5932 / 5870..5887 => -0.4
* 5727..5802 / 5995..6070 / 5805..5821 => -0.2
